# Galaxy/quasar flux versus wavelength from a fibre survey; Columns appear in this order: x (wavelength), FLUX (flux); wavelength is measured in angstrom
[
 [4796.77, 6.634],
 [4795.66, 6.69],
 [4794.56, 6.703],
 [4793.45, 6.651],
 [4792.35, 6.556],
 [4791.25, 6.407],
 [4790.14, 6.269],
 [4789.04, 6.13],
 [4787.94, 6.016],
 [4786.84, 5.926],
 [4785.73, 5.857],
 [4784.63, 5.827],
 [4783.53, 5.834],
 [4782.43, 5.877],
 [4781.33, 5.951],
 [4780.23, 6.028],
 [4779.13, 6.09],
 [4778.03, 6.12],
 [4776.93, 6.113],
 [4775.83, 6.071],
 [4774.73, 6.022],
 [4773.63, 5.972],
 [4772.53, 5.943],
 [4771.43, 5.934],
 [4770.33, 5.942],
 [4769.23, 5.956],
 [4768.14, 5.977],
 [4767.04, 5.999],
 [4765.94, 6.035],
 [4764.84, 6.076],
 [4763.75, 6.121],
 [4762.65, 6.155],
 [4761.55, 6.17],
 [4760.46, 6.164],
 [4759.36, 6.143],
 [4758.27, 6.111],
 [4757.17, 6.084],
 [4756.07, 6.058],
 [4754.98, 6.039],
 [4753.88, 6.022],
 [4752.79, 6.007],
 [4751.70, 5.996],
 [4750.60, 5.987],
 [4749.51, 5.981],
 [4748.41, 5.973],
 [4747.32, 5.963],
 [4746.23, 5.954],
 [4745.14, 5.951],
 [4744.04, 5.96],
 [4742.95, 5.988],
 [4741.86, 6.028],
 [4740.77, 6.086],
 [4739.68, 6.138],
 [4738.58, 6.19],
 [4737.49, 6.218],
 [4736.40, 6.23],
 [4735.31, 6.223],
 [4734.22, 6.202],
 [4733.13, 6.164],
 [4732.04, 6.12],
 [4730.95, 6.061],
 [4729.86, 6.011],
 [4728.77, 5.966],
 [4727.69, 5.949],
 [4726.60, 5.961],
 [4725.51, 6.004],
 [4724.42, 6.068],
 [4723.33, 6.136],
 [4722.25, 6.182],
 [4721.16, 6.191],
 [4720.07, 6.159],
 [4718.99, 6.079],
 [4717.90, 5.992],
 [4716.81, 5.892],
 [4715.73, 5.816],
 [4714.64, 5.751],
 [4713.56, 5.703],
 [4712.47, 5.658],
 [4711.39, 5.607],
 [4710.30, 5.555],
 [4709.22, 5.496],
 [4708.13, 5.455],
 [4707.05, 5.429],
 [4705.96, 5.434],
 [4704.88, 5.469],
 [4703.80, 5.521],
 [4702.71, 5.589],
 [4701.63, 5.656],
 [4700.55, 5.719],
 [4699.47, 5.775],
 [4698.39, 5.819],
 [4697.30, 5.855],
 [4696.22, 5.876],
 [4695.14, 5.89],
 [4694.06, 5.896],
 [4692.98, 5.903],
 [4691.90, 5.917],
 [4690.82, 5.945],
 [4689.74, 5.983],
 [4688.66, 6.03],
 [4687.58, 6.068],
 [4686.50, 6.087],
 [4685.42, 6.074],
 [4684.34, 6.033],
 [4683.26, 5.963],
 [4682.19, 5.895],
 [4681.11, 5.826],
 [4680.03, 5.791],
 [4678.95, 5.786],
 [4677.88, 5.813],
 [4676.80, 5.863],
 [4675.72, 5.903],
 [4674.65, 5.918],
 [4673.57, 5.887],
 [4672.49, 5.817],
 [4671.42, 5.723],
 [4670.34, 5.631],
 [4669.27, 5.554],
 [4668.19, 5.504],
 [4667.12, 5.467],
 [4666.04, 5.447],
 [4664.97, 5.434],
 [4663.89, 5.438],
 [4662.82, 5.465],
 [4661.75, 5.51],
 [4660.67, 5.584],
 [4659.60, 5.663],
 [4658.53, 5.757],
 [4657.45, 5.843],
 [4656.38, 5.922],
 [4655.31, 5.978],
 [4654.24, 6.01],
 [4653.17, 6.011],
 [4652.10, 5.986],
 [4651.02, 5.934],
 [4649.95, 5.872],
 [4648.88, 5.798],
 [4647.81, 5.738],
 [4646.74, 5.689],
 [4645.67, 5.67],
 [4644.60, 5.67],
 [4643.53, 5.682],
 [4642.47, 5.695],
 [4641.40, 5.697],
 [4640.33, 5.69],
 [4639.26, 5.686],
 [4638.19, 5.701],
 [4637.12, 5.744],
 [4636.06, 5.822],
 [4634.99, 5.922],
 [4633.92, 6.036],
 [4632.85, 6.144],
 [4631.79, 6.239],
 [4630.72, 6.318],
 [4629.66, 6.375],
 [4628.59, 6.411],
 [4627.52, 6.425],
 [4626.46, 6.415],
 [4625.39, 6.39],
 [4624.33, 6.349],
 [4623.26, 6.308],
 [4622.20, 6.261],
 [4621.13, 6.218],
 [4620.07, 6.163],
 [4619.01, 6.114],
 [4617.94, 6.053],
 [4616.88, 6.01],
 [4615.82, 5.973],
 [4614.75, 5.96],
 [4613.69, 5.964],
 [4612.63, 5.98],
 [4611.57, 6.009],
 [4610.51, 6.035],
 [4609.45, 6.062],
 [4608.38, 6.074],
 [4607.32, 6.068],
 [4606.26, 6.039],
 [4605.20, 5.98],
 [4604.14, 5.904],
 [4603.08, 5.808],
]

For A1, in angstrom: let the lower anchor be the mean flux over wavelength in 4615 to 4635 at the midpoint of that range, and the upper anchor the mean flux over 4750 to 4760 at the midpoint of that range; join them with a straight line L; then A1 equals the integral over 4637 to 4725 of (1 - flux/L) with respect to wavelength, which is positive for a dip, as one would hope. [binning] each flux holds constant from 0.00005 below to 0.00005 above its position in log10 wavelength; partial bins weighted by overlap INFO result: 5.2 angstrom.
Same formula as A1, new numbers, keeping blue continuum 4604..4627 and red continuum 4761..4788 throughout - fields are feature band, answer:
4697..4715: 1.3 angstrom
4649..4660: 0.3 angstrom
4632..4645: 0.6 angstrom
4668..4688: 0.7 angstrom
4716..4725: -0.1 angstrom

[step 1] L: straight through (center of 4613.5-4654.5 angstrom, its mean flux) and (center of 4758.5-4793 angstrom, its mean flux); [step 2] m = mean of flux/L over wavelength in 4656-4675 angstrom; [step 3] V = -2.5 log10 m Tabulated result 0.07 mag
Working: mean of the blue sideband 6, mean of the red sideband 6.06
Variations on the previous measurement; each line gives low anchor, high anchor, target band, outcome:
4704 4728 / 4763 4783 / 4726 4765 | -0.03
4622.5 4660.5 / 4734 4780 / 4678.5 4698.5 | 0.01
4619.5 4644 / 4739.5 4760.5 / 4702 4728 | 0.05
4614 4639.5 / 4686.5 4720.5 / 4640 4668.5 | 0.05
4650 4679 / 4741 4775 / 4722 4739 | -0.03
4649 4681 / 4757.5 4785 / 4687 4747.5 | 0.00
